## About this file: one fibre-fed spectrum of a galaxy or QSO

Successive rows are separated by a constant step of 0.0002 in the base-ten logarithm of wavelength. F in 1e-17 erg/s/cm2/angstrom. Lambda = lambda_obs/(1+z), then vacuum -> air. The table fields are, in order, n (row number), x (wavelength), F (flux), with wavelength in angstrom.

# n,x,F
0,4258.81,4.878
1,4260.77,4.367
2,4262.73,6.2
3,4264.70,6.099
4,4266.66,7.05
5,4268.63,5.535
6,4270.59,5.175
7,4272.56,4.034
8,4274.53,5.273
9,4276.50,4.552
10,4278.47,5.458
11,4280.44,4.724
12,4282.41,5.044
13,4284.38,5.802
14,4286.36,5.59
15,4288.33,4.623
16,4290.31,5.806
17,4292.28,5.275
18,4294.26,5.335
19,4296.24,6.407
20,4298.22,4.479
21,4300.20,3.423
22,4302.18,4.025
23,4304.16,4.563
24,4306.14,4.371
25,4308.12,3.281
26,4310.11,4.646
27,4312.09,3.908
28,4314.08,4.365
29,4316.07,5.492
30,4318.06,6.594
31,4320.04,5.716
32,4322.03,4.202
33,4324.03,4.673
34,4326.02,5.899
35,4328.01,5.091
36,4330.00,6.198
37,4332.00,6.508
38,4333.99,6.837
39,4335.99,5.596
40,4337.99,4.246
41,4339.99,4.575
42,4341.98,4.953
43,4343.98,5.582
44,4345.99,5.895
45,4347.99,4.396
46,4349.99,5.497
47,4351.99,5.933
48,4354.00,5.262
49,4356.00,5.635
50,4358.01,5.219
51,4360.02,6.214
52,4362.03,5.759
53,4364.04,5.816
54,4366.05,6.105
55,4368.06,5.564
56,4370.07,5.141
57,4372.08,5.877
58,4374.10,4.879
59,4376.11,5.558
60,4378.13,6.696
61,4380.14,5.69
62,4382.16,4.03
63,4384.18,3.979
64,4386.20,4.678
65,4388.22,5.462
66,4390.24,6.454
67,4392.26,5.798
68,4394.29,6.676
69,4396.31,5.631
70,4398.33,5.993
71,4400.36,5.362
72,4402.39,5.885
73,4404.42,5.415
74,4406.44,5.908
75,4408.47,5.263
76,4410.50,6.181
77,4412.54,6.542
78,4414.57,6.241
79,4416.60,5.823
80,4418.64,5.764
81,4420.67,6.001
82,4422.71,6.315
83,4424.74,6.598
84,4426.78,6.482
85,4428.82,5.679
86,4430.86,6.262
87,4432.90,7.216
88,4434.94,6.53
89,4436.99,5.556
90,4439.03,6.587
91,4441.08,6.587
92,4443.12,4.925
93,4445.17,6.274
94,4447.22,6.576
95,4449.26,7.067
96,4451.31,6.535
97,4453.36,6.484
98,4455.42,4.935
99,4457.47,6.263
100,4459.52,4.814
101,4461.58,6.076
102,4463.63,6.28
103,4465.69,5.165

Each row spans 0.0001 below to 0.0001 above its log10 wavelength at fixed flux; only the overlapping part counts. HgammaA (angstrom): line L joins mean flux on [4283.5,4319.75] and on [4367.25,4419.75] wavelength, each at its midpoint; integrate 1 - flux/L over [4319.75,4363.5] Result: -1.9 angstrom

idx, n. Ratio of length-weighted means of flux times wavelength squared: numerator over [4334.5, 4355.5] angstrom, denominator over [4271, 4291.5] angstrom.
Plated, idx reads 1.06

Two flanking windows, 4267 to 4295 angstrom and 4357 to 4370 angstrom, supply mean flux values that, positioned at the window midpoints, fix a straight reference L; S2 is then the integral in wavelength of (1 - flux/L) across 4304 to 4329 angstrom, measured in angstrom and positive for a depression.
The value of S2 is 2.73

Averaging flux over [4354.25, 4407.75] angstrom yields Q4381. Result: 5.59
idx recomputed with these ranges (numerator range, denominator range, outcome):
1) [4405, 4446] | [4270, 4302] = 1.30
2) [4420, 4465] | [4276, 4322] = 1.34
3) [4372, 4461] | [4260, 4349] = 1.21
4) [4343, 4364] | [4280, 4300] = 1.09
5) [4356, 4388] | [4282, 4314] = 1.18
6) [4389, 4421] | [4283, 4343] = 1.22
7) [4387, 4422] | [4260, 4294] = 1.17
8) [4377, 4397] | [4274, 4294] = 1.11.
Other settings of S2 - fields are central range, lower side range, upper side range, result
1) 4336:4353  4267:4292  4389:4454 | 1.40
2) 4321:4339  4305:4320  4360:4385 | -1.90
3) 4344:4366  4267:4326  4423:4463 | -0.58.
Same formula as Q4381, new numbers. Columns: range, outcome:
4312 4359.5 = 5.38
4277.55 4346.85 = 5.12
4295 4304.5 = 4.6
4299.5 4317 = 4.24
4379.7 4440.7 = 5.88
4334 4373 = 5.47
